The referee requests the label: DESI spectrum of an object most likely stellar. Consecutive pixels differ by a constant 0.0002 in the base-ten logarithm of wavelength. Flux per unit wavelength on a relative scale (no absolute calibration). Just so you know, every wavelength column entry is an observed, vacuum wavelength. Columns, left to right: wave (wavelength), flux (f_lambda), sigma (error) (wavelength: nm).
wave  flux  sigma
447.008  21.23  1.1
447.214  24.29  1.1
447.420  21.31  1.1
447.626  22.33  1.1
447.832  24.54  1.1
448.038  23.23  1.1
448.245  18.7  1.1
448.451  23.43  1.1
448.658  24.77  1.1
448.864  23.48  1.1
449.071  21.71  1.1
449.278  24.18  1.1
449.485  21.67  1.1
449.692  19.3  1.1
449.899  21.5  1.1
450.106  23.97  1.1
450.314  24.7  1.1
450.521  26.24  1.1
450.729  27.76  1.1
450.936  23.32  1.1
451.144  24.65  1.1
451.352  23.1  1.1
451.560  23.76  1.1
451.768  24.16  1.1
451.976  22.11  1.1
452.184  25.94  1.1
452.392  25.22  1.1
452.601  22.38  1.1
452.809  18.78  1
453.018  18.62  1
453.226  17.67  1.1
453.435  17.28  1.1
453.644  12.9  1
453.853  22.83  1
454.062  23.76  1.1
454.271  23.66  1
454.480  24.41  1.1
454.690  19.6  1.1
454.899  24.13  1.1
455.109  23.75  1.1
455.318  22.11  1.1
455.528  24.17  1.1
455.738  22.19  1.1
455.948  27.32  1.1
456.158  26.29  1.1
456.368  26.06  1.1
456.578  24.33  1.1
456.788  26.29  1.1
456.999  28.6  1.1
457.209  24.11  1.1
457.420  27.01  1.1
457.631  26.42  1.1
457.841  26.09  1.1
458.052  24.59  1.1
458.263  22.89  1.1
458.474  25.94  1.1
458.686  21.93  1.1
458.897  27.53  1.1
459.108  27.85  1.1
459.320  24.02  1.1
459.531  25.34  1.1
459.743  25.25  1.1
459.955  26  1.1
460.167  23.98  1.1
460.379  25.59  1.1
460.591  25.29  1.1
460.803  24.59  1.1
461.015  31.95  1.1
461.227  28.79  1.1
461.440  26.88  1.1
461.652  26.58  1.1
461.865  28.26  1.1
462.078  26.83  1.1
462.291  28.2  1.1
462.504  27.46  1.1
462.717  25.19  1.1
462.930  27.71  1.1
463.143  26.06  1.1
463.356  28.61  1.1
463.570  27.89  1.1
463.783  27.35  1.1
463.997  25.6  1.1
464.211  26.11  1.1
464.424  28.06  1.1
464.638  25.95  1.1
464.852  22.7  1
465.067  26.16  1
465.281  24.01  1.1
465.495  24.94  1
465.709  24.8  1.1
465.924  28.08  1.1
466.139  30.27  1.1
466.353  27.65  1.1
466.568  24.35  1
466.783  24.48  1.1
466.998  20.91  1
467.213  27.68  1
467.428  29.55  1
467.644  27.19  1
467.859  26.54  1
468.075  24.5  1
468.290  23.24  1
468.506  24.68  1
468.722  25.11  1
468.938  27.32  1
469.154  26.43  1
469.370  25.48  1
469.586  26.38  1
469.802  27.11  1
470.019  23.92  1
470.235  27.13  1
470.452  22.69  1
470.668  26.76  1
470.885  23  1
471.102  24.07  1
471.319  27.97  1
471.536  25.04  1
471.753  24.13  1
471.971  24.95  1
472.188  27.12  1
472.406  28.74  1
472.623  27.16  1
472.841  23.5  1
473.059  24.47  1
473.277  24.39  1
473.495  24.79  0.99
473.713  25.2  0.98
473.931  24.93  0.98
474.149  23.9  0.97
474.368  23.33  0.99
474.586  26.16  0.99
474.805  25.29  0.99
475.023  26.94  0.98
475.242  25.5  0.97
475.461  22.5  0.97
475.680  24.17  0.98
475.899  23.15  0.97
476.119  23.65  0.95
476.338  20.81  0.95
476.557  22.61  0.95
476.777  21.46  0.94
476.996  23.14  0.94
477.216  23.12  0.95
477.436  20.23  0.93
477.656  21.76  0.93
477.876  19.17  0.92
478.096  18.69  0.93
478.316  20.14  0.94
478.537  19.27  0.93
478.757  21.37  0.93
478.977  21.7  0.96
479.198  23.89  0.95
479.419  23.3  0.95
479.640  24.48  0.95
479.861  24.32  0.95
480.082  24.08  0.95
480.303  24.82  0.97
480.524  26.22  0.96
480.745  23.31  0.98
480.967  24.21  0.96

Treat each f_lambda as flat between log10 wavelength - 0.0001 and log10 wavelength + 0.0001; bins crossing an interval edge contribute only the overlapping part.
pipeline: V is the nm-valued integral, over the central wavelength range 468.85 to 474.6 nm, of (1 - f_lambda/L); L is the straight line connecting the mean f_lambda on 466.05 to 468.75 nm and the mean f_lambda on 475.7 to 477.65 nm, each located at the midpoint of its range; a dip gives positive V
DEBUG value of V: -0.28 nm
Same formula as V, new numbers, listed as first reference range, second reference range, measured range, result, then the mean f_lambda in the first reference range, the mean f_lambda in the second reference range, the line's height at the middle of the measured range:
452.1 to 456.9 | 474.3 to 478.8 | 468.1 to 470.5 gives -0.310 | 22.6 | 22.5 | 22.5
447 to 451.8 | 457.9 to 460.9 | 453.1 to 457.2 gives 0.218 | 23.2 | 25.1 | 24.3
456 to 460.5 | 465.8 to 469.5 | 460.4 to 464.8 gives -0.220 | 25.5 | 26.1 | 25.8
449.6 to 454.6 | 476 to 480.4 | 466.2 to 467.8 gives -0.280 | 22.4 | 22.1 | 22.2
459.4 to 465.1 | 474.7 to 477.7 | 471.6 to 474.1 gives -0.140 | 26.6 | 23.2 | 24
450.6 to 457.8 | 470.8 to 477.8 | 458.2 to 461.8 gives -0.352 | 23.4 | 24.3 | 23.7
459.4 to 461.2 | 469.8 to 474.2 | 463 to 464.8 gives -0.069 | 26.1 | 25.3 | 25.8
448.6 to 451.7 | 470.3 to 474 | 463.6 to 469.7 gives -0.270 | 23.6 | 25.3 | 24.8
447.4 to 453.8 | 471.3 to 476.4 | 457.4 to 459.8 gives -0.219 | 22.4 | 24.9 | 23.2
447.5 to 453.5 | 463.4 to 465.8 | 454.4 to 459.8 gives -0.163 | 22.7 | 25.9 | 24.2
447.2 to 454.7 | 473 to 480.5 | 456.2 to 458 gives -0.273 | 22.5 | 23.2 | 22.6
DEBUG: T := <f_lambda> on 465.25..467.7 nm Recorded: 26.2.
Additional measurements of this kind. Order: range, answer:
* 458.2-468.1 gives 26.3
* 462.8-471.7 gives 25.9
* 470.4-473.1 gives 25.4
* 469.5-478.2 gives 24.2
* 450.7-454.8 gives 22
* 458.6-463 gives 26.5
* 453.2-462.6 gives 24.9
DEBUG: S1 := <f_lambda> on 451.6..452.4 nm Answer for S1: 24.2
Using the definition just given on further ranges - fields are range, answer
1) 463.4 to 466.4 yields 26.4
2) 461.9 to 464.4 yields 27.1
